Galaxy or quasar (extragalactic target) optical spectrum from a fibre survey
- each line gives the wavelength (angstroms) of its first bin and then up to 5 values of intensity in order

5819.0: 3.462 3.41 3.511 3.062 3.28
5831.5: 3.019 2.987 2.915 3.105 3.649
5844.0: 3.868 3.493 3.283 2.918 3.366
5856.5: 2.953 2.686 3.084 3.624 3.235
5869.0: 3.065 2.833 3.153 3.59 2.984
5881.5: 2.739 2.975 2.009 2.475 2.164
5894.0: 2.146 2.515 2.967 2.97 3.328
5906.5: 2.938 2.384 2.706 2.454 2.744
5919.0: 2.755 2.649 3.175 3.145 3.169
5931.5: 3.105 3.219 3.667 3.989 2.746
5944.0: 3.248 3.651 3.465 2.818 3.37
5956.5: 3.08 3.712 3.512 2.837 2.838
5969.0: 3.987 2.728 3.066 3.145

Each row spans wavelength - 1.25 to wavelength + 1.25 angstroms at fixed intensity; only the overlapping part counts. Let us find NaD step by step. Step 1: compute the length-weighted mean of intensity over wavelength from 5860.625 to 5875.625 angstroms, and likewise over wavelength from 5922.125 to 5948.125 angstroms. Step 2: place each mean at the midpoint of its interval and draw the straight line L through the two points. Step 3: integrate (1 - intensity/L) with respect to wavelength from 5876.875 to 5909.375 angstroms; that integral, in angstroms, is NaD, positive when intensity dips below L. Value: 5.34 angstroms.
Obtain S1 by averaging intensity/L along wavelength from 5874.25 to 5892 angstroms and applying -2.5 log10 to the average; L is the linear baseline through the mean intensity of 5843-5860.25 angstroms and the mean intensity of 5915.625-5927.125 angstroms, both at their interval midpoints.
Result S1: 0.12 mag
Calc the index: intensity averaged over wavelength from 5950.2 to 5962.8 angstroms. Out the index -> 3.3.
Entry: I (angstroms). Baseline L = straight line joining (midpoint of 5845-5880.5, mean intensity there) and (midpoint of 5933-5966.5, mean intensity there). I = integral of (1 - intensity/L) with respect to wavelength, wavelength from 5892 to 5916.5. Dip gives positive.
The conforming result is 4.1 angstroms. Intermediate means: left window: 3.16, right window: 3.31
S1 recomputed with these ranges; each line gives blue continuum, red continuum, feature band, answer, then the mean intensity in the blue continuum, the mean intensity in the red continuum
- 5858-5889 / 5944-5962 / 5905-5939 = 0.08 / 2.98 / 3.36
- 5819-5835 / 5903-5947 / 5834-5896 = 0.06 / 3.23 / 3.05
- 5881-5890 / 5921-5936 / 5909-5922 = 0.12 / 2.54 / 3.13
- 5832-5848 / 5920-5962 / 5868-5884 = 0.09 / 3.32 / 3.27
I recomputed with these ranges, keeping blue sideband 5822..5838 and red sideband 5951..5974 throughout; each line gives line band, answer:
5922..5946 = -0.5 angstroms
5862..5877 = -0.3 angstroms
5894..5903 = 1.2 angstroms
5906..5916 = 1.8 angstroms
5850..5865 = 0.3 angstroms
